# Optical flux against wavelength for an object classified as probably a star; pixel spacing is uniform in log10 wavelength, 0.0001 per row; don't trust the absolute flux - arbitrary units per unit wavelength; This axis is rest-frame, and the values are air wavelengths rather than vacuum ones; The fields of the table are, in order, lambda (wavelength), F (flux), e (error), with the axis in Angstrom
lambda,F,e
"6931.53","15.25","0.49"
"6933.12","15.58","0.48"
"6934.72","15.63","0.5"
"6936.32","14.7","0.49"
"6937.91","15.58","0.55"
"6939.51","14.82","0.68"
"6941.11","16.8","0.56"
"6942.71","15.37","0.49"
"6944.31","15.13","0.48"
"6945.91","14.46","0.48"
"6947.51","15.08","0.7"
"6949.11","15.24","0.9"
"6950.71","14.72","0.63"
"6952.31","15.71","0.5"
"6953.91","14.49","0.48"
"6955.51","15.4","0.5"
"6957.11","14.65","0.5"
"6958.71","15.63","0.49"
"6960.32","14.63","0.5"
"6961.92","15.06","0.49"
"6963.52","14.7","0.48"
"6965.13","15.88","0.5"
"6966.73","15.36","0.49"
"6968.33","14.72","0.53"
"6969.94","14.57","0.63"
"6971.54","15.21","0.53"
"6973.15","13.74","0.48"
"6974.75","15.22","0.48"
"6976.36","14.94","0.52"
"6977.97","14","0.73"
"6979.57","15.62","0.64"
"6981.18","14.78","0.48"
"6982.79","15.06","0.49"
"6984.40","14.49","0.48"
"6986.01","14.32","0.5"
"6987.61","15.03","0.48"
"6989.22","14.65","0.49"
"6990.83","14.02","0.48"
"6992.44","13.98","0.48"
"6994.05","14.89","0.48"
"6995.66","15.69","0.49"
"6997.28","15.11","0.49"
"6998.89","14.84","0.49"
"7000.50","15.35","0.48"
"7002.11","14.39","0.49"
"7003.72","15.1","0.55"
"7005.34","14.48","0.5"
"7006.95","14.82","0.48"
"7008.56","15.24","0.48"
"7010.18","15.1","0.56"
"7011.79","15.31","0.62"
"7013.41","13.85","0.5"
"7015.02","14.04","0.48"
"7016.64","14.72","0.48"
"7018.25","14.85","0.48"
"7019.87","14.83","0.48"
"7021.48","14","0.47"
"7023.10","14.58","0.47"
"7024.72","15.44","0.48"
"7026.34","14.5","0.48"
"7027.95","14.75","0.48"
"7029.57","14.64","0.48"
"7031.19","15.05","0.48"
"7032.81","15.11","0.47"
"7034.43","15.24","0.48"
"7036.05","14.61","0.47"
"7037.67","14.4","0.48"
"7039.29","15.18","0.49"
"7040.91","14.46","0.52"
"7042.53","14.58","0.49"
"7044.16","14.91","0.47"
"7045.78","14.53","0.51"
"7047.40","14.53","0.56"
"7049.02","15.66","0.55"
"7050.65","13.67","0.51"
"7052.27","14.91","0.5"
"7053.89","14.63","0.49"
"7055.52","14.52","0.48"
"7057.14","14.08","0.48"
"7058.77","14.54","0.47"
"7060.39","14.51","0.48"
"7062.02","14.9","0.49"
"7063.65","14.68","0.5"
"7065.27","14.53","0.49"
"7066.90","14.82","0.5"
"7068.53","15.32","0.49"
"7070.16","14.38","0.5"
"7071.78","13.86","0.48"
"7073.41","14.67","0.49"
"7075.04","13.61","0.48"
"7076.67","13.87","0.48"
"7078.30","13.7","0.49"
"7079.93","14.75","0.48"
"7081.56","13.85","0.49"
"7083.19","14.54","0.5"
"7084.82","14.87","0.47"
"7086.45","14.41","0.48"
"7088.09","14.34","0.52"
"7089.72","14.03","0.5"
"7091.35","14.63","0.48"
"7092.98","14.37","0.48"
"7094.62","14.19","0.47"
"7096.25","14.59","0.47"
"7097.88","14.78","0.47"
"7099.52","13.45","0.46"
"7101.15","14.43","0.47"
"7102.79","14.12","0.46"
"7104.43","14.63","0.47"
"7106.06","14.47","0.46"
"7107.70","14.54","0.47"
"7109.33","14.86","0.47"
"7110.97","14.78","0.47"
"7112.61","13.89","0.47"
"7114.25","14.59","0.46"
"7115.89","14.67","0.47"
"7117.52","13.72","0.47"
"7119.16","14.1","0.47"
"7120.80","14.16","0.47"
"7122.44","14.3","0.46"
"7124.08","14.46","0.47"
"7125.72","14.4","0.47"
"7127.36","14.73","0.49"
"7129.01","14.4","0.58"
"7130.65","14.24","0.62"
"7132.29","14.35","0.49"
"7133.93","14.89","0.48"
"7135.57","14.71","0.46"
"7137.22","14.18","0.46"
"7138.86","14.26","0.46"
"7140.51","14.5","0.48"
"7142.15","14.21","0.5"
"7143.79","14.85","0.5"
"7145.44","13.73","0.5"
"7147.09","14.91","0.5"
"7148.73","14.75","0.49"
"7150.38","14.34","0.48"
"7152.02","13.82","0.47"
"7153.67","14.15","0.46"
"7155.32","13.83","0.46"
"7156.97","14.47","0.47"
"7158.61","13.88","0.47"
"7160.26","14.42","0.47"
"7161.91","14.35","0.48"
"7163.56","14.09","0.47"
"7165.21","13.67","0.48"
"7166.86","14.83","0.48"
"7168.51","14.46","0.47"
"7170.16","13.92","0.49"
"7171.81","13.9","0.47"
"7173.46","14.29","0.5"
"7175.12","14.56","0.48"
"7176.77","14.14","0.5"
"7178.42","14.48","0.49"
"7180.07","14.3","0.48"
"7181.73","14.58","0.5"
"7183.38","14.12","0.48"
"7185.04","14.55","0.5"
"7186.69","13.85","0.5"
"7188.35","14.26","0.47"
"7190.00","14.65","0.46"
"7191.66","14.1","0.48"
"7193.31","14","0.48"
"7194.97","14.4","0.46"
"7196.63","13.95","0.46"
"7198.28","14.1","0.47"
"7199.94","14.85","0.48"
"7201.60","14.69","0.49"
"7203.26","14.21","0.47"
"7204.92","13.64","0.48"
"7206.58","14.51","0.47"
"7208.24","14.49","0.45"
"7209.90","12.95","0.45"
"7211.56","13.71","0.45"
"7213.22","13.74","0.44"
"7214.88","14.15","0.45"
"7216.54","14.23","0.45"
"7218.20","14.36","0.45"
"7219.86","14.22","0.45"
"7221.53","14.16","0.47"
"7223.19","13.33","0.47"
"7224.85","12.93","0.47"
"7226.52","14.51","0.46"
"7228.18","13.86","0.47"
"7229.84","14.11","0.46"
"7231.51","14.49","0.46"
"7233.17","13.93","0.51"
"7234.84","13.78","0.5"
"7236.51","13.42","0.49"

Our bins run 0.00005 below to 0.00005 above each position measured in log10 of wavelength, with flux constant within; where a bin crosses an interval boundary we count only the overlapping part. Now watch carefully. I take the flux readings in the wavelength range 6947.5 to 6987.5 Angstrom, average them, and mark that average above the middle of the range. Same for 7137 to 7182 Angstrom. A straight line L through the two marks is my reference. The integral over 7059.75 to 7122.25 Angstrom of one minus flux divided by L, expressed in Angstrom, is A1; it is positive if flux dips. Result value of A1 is 0.6 Angstrom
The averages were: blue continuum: 14.9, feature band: 14.4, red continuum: 14.3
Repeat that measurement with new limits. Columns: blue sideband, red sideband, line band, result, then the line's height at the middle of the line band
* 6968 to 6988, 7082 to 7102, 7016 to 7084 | -0.38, 14.5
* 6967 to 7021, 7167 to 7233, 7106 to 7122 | 0.04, 14.4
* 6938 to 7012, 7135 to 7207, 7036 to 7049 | 0.01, 14.7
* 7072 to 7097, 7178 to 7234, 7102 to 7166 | -0.56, 14.2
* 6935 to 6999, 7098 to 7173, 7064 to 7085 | 0.28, 14.6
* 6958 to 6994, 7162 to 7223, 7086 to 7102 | 0.16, 14.5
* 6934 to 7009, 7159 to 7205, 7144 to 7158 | 0.10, 14.4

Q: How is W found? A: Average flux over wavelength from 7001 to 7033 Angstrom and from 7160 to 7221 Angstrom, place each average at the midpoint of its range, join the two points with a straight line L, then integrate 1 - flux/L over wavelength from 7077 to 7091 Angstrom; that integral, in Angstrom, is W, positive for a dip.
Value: 0.22 Angstrom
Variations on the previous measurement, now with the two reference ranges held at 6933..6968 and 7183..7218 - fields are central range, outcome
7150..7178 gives 0.2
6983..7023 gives 0.7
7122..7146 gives 0.0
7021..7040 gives 0.1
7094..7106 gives 0.2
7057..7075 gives 0.2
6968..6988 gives 0.5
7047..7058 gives 0.1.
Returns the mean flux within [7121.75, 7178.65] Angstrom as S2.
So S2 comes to 14.3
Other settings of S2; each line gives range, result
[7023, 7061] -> 14.7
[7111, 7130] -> 14.3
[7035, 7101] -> 14.5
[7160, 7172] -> 14.2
